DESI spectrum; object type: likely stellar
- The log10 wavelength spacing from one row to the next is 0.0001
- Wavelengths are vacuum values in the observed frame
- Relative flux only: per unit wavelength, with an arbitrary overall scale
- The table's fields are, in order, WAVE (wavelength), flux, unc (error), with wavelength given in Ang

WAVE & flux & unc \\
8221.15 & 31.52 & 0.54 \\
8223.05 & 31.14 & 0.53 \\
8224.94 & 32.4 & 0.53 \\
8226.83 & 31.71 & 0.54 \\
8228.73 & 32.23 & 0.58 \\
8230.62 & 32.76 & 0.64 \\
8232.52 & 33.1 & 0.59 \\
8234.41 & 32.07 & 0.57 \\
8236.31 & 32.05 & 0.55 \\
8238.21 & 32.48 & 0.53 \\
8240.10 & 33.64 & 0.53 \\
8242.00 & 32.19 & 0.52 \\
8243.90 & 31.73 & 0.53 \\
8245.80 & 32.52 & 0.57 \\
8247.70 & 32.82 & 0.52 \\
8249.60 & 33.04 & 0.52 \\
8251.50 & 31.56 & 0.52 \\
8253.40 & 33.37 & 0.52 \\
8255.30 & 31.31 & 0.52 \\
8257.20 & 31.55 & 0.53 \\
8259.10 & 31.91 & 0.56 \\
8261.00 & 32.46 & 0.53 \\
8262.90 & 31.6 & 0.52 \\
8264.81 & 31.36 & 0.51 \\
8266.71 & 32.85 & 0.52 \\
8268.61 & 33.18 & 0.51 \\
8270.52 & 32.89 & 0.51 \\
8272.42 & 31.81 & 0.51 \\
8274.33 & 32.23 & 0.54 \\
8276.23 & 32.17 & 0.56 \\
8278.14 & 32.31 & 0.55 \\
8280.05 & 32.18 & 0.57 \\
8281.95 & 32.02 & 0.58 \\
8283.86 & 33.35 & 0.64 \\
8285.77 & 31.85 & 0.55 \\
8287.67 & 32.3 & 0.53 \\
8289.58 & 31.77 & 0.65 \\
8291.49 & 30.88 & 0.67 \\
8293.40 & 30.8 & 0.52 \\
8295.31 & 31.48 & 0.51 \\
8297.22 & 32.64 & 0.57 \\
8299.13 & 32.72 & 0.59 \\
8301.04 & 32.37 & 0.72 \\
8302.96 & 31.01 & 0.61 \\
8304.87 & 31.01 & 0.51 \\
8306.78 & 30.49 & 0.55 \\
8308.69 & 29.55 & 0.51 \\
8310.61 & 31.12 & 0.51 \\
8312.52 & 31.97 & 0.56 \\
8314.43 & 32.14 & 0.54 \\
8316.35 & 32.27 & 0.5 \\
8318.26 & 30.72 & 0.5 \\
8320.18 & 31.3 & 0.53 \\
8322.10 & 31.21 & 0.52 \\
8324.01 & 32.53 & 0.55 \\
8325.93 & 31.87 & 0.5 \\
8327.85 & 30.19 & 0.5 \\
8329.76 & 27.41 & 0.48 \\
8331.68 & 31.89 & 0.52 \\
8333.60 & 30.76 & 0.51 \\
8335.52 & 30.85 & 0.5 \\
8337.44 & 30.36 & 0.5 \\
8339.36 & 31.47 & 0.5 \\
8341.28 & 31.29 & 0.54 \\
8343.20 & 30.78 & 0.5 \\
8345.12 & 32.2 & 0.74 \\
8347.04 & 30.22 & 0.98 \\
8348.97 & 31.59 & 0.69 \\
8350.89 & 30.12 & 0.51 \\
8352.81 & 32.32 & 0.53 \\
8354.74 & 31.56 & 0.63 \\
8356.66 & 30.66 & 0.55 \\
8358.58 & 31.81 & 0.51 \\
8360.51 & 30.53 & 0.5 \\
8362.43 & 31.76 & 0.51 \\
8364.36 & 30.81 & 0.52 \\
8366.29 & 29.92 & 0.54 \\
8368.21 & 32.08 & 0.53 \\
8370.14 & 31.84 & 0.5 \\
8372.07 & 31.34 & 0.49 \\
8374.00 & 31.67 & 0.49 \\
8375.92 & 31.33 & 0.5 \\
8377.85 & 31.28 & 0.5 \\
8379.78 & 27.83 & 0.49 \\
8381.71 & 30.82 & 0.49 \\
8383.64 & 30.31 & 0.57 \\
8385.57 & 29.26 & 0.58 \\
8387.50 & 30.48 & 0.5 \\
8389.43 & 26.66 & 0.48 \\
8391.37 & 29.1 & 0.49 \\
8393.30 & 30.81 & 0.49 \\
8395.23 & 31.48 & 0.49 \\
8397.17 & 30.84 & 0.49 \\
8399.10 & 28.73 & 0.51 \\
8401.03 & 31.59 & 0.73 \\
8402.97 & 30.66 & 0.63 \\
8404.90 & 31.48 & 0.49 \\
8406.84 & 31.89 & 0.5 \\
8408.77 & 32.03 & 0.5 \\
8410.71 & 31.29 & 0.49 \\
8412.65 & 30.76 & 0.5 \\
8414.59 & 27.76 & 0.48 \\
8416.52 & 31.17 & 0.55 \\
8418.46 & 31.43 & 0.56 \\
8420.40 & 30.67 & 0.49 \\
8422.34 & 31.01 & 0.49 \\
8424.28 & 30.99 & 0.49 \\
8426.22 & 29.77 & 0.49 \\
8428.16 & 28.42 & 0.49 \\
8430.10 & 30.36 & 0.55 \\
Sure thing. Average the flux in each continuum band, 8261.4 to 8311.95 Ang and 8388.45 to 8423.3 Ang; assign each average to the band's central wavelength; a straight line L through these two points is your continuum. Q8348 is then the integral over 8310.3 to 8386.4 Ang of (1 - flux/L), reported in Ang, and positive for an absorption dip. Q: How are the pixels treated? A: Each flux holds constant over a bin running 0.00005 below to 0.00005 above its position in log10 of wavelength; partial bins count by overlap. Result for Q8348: 0.3 Ang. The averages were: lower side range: 31.8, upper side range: 30.5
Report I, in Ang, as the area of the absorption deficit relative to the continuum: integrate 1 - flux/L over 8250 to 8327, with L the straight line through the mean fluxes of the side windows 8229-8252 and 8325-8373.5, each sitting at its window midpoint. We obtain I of 0.0 Ang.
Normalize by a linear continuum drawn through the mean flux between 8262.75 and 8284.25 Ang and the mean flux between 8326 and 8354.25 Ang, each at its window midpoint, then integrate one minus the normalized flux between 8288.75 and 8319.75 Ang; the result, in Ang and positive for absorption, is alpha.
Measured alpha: 0.2 Ang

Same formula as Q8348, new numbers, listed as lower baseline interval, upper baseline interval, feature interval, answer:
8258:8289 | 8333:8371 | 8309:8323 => 0.10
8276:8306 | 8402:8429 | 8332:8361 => 0.21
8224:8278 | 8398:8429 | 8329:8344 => 0.37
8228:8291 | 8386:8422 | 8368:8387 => 0.06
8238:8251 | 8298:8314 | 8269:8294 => -0.20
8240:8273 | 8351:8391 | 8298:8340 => 0.35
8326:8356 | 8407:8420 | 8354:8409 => 0.29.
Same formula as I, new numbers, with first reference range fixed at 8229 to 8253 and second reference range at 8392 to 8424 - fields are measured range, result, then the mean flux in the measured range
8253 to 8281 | 0.0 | 32.2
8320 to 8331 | 0.3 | 30.7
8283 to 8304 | 0.0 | 31.9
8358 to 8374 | 0.0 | 31.3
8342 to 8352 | 0.1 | 31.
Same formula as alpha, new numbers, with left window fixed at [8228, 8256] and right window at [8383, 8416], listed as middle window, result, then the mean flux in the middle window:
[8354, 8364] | -0.1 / 31.2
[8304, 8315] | 0.2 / 31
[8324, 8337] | 0.3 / 30.6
